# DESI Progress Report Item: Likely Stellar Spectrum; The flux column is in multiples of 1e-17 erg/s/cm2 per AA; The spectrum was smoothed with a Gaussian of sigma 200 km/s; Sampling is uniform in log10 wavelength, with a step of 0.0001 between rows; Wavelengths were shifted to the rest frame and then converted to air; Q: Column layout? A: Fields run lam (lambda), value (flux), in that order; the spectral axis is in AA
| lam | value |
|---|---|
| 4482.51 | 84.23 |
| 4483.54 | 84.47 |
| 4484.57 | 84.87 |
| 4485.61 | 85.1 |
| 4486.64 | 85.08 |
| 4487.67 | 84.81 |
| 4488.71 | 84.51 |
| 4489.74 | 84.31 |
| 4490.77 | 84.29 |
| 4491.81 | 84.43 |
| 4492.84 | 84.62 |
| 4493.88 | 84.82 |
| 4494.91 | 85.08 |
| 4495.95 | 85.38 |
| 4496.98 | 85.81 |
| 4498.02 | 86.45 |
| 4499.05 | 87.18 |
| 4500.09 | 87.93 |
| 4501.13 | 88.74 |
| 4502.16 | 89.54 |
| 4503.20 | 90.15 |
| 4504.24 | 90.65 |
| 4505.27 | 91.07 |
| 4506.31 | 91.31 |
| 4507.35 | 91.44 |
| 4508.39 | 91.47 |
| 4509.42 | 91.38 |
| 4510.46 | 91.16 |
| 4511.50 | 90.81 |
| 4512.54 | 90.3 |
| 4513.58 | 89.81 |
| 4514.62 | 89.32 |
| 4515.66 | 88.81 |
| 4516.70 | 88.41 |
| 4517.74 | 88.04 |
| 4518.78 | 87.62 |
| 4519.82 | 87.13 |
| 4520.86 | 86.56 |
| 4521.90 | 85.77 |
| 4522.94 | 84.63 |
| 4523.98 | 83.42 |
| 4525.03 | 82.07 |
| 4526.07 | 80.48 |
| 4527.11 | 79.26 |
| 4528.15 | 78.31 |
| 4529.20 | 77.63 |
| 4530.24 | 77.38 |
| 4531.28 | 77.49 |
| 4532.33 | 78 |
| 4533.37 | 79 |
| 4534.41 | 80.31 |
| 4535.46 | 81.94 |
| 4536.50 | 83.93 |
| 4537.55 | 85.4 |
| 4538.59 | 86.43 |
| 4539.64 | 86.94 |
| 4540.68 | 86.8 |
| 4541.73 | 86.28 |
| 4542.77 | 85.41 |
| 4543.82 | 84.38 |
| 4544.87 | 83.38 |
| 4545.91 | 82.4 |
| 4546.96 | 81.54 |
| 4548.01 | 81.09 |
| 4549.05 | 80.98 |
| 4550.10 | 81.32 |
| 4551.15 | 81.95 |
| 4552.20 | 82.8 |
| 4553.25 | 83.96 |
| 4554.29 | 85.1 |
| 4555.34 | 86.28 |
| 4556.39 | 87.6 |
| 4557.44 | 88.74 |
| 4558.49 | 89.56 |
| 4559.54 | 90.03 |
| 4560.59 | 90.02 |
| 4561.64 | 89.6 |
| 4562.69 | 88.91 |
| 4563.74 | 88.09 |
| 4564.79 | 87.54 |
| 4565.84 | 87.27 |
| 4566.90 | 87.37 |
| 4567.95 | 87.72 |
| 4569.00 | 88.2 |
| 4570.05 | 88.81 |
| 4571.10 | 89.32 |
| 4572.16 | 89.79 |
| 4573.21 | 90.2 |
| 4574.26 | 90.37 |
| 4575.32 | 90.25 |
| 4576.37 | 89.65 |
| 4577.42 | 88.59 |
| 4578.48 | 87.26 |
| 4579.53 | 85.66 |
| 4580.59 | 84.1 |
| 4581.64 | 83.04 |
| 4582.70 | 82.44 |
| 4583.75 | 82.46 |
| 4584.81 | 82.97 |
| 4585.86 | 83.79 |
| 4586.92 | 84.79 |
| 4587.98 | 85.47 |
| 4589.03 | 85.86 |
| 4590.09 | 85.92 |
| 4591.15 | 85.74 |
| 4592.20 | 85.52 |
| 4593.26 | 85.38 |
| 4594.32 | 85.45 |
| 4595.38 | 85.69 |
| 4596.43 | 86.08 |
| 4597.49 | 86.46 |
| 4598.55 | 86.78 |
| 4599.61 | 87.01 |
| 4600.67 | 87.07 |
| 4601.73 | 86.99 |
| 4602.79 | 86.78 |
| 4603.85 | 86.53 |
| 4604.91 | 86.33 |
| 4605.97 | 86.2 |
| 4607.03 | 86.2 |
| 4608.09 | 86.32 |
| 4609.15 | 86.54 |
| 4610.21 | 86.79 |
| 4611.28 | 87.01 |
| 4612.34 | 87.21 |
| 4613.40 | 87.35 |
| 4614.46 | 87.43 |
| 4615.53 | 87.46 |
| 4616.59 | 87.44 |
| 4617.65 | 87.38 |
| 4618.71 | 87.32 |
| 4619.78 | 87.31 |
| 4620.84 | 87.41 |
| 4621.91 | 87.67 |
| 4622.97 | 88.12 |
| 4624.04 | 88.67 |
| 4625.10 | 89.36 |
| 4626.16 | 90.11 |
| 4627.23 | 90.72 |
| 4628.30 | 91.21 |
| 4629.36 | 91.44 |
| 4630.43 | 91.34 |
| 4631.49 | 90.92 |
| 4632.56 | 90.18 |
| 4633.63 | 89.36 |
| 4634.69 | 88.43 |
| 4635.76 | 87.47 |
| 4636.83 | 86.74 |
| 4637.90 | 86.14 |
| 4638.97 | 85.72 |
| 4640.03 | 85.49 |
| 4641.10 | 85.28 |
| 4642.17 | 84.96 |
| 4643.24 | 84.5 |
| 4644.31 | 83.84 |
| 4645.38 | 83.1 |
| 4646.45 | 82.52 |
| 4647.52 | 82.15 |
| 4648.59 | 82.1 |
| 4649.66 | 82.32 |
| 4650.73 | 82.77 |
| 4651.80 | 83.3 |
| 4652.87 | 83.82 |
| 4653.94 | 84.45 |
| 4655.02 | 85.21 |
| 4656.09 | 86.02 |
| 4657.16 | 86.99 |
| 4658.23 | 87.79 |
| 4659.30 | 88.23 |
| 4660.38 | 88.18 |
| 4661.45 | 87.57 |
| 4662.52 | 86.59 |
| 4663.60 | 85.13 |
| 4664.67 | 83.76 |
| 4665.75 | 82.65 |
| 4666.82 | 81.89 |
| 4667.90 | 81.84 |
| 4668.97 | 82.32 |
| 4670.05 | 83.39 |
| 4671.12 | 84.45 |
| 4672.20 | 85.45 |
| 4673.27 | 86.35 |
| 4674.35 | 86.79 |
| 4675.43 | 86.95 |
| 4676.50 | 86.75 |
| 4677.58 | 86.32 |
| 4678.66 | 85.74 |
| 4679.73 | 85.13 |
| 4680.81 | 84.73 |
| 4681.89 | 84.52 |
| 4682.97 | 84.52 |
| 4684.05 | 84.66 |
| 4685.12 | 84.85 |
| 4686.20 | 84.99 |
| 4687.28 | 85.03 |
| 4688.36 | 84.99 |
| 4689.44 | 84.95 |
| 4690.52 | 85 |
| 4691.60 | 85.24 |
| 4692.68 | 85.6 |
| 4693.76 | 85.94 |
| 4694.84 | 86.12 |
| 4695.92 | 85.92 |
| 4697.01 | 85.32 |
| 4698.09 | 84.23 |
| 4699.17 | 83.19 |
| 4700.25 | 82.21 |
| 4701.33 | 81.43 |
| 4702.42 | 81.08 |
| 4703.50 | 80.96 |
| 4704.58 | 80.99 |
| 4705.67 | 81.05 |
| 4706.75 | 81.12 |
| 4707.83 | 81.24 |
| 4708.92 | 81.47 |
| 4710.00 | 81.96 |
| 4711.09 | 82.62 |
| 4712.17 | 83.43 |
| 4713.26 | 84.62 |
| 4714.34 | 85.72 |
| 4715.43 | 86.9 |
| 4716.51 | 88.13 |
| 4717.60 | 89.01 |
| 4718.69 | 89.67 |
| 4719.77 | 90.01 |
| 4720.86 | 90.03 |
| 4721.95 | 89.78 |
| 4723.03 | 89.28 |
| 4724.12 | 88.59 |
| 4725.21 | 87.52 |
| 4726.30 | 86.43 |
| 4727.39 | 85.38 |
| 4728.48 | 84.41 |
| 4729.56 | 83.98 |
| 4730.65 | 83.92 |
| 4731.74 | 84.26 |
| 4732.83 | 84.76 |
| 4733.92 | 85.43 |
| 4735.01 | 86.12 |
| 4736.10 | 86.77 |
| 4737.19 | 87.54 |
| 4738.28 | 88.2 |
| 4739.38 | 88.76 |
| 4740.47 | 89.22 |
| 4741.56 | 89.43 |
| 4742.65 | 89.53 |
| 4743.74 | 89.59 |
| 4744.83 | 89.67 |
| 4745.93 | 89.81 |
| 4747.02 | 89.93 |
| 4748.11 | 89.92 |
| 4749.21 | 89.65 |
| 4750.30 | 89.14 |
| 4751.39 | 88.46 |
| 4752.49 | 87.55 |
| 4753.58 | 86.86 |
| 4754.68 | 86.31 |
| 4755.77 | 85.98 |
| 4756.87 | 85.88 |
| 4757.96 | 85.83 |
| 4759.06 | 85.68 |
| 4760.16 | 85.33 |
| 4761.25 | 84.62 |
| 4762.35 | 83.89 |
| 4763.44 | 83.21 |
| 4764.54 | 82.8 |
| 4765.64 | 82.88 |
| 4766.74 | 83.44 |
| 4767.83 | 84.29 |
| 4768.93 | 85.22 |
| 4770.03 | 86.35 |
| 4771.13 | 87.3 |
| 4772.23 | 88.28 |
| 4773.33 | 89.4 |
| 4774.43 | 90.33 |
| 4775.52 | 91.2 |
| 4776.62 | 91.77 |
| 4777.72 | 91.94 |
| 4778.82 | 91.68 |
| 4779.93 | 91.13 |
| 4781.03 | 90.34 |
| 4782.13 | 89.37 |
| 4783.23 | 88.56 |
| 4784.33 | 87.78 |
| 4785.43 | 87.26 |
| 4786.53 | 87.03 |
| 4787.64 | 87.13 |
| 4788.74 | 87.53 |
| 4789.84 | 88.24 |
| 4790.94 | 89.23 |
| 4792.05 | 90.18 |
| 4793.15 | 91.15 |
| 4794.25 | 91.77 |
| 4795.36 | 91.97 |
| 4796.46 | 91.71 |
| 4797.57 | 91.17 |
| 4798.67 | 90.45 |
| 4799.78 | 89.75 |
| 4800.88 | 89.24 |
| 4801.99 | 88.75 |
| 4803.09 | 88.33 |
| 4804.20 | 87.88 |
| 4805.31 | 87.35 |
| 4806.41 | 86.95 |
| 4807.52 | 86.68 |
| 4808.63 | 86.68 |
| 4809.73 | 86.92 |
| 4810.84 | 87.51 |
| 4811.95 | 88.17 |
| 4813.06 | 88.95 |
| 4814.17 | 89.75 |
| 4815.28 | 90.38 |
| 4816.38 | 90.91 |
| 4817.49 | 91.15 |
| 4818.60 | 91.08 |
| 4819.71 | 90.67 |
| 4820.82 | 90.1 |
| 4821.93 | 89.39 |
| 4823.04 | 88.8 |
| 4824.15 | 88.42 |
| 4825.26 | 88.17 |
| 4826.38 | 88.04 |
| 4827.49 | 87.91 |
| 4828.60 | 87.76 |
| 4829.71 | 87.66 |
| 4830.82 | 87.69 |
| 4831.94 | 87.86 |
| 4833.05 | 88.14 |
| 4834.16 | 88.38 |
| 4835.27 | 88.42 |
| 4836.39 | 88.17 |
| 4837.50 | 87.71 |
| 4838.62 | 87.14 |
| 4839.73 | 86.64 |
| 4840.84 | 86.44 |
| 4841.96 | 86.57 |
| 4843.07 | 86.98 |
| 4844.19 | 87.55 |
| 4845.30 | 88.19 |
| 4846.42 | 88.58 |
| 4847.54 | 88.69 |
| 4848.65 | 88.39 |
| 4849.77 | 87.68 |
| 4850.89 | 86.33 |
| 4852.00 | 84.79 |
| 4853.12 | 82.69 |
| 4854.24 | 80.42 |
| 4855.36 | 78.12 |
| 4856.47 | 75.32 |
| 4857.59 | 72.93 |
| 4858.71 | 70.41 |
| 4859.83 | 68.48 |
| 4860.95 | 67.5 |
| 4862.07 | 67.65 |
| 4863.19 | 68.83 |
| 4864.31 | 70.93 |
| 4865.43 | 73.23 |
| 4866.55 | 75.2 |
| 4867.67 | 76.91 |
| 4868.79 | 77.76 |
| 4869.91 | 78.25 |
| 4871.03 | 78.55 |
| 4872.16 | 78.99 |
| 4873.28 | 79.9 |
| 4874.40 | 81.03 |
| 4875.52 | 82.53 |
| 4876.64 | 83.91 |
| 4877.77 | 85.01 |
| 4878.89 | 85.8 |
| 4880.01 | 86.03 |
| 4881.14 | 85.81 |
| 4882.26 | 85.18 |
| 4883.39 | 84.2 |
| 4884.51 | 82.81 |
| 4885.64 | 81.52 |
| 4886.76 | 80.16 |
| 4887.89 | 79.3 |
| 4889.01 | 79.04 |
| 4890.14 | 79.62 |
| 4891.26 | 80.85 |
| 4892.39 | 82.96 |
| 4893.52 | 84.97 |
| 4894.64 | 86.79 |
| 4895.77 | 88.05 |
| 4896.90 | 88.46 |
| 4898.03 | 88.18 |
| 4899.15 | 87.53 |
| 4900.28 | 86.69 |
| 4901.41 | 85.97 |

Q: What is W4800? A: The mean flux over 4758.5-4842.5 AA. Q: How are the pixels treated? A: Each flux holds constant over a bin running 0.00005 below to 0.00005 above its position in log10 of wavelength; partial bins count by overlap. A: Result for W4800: 88.3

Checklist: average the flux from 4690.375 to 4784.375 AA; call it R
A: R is 86.5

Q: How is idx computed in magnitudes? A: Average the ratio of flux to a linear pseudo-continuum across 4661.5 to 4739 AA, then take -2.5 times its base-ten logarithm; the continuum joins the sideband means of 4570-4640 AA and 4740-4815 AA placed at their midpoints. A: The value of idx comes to 0.03 mag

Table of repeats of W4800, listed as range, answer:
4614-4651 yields 87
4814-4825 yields 90.1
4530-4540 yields 81.7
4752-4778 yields 86.5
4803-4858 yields 87.1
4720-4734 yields 86.6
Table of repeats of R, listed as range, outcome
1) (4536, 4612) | 86.2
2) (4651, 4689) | 85.2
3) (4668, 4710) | 84.2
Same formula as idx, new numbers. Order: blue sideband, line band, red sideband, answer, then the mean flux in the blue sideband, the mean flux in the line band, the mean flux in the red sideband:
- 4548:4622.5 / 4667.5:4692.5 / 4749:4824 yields 0.03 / 86.6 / 85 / 88.3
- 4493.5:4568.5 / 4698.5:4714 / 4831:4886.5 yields 0.02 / 85.8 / 82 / 81.8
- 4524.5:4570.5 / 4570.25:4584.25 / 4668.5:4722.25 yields -0.04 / 84.3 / 87.2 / 84.8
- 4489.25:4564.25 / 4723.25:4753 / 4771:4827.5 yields 0.01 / 85.7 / 87.6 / 89.3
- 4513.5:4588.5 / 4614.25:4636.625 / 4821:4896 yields -0.05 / 85.2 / 88.9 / 82.7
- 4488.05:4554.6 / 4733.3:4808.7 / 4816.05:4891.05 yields -0.06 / 85.2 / 88.1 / 83.1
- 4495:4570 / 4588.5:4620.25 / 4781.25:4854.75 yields 0.00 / 85.9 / 86.6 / 88.3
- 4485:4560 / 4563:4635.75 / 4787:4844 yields -0.01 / 85.4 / 87.3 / 88.7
